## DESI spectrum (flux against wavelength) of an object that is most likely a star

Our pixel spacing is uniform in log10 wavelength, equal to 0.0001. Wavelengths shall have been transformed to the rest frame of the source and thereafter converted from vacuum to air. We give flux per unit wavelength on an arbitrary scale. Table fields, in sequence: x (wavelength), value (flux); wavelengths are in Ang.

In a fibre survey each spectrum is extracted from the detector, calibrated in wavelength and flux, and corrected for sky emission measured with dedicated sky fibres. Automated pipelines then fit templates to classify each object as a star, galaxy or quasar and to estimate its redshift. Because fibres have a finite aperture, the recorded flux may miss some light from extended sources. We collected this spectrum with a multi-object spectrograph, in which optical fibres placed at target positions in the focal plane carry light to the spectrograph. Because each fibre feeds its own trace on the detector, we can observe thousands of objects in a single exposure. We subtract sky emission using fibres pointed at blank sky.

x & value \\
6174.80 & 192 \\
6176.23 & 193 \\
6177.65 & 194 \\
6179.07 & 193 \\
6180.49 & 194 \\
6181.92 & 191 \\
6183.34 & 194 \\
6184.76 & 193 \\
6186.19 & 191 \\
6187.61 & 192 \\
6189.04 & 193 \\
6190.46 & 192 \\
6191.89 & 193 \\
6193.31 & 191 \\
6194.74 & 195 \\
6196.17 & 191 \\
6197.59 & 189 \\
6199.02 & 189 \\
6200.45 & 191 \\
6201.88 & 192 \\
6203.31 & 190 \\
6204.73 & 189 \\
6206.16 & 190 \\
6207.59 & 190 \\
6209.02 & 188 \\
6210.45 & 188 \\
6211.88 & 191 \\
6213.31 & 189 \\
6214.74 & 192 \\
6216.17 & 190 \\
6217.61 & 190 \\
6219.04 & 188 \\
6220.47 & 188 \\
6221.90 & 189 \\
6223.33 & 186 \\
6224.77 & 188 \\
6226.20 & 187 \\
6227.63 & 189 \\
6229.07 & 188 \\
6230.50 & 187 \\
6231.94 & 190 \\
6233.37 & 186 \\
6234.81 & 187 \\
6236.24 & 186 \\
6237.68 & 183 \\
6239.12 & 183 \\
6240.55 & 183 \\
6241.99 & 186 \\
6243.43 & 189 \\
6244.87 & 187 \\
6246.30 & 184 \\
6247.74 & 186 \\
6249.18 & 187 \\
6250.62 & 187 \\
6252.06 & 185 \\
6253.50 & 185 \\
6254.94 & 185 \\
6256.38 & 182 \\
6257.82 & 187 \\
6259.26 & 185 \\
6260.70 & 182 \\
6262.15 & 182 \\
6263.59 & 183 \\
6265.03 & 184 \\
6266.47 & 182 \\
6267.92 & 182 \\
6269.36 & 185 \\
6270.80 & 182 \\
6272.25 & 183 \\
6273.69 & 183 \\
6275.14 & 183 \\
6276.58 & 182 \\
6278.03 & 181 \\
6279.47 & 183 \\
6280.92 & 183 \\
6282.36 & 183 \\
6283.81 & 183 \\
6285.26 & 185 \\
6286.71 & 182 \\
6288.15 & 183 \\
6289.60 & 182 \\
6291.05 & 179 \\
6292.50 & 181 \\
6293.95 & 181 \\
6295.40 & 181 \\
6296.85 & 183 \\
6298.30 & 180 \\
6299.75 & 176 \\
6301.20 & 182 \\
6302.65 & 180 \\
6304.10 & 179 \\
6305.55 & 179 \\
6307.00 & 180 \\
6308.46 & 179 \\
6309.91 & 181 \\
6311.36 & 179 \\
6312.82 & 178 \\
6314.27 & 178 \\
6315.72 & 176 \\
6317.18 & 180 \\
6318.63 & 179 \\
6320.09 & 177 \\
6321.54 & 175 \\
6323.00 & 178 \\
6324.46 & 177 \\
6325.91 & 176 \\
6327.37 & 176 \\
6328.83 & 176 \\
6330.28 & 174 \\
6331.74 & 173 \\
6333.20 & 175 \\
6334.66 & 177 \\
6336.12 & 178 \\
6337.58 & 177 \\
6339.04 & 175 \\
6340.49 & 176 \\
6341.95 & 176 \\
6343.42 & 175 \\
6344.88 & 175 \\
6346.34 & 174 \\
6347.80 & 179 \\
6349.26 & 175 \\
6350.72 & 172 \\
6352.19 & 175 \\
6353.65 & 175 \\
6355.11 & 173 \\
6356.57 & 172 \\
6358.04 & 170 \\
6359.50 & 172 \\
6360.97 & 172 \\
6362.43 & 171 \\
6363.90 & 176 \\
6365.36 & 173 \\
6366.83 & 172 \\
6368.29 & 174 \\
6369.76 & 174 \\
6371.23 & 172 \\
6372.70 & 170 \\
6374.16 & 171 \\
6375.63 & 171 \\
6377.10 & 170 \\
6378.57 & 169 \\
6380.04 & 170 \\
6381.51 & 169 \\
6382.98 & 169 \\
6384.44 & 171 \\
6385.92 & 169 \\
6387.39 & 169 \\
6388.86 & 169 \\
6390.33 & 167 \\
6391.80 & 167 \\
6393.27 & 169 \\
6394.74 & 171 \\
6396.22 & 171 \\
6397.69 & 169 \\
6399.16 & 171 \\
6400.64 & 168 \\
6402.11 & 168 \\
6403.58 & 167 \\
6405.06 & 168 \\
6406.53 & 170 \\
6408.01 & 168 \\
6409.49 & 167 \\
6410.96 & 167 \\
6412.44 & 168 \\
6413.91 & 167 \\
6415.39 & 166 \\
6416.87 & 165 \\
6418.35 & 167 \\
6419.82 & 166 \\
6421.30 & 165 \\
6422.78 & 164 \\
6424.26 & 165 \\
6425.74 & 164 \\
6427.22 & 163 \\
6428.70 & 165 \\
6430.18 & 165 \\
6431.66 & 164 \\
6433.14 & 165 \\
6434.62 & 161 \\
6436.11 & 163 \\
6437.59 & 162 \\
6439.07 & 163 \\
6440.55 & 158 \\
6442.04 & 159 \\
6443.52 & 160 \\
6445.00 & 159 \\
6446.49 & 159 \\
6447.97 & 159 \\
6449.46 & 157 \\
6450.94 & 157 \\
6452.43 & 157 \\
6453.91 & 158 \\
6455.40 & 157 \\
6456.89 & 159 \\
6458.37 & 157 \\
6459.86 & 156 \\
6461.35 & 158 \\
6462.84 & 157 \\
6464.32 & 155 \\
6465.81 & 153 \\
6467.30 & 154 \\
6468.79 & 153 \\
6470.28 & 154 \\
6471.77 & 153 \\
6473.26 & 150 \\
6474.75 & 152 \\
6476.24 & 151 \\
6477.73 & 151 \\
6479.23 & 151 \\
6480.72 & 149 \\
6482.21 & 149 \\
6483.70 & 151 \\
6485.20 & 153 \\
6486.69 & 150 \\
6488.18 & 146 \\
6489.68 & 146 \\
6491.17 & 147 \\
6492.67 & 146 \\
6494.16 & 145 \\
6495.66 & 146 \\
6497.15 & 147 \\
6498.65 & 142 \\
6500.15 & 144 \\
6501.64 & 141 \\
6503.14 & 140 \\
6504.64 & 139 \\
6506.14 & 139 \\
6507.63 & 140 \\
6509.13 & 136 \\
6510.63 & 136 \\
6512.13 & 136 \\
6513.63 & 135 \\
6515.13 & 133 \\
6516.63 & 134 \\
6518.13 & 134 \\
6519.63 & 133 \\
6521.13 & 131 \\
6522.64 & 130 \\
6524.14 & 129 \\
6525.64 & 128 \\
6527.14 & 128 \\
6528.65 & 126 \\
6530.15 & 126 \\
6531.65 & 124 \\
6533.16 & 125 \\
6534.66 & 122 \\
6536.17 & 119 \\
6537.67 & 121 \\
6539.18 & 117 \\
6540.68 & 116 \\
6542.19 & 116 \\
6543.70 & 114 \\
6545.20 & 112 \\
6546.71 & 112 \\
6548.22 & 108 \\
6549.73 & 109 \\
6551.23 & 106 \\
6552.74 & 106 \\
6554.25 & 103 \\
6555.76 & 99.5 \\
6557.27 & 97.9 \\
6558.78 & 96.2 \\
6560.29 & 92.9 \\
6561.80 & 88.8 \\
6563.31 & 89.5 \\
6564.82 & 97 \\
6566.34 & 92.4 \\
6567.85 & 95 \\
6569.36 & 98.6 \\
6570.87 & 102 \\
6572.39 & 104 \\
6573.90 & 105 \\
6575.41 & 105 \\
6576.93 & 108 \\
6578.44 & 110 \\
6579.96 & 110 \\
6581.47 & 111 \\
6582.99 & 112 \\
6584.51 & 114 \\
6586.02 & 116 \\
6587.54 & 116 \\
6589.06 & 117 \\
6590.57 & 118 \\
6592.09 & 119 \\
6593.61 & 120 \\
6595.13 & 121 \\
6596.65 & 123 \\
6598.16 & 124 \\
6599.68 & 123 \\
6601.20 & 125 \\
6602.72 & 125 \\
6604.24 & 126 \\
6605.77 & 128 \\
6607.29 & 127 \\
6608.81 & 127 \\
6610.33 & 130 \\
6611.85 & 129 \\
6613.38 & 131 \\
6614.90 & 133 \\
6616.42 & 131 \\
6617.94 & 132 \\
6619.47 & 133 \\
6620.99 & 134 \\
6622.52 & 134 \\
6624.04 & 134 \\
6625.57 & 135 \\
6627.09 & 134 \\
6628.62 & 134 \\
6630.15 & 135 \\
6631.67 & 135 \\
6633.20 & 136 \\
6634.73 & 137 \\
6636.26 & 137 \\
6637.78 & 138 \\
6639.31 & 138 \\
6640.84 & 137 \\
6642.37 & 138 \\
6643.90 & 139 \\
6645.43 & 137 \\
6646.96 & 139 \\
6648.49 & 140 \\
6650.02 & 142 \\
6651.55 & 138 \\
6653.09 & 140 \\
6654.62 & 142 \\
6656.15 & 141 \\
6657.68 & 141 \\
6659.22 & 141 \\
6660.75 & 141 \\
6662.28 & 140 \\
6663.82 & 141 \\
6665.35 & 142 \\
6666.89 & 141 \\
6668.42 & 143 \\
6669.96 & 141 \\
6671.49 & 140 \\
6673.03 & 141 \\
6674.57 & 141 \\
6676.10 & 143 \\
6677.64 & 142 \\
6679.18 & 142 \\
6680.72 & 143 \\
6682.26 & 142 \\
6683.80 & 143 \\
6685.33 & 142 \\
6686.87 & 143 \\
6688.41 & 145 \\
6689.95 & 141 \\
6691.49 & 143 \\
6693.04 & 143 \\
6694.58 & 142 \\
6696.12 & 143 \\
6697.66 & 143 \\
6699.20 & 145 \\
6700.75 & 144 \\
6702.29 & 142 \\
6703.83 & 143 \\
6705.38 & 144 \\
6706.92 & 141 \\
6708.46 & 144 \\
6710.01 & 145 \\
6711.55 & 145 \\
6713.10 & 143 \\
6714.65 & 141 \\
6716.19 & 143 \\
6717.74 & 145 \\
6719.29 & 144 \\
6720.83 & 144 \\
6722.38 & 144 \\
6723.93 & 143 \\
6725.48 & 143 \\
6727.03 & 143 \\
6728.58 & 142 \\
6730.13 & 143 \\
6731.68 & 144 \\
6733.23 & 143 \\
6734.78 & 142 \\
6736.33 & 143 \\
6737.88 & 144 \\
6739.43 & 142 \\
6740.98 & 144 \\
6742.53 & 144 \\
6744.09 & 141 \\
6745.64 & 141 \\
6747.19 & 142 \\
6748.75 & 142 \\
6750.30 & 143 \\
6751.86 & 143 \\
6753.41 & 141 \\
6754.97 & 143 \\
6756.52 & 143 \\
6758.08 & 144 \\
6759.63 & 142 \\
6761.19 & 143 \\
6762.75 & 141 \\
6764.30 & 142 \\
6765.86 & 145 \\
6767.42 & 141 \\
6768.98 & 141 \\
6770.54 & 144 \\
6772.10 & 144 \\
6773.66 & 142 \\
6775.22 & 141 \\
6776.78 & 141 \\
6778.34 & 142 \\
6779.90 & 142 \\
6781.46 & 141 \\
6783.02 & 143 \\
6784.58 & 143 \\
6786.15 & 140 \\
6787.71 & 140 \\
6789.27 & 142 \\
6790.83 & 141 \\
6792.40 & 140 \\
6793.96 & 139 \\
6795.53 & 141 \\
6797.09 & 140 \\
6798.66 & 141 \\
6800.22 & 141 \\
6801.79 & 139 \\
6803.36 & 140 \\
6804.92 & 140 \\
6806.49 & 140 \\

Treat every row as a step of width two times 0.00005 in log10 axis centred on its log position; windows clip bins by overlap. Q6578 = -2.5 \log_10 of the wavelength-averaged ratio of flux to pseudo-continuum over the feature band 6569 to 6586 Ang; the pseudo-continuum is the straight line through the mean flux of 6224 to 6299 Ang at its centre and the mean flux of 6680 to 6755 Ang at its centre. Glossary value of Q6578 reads 0.398 mag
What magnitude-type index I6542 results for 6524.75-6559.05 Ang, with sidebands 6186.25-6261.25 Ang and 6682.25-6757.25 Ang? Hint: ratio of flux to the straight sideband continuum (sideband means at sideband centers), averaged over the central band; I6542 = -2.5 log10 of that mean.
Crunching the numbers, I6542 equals 0.356 mag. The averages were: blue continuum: 188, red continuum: 143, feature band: 115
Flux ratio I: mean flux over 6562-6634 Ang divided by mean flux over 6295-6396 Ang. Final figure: 0.69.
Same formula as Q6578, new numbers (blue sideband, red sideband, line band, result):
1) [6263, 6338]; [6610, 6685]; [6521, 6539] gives 0.212 mag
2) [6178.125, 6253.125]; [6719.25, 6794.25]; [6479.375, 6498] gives 0.121 mag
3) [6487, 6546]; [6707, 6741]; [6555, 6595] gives 0.274 mag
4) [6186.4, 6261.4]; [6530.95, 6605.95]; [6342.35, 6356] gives -0.095 mag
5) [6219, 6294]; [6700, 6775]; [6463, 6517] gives 0.129 mag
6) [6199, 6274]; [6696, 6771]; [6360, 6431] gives 0.025 mag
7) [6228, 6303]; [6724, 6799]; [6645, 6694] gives 0.063 mag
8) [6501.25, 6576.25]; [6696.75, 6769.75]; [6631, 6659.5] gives -0.059 mag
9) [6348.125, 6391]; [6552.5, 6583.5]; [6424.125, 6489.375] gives -0.119 mag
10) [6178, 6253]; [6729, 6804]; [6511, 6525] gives 0.224 mag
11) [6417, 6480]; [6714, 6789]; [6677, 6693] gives 0.027 mag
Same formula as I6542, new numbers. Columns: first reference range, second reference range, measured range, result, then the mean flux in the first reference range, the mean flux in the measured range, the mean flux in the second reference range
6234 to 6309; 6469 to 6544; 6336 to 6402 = -0.051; 183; 172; 138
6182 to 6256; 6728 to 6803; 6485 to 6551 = 0.235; 189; 131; 142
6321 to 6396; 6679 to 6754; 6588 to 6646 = 0.162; 173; 130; 143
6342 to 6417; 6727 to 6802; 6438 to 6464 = 0.048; 171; 158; 142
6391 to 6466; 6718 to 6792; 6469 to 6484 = 0.063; 163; 151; 142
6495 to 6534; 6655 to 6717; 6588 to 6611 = 0.125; 135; 123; 142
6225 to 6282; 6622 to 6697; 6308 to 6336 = 0.001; 185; 177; 140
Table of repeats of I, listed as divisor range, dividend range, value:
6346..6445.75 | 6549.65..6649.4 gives 0.71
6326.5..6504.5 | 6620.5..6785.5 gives 0.86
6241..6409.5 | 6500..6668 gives 0.70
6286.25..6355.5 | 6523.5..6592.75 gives 0.62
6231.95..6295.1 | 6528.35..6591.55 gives 0.59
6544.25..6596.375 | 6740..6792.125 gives 1.34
